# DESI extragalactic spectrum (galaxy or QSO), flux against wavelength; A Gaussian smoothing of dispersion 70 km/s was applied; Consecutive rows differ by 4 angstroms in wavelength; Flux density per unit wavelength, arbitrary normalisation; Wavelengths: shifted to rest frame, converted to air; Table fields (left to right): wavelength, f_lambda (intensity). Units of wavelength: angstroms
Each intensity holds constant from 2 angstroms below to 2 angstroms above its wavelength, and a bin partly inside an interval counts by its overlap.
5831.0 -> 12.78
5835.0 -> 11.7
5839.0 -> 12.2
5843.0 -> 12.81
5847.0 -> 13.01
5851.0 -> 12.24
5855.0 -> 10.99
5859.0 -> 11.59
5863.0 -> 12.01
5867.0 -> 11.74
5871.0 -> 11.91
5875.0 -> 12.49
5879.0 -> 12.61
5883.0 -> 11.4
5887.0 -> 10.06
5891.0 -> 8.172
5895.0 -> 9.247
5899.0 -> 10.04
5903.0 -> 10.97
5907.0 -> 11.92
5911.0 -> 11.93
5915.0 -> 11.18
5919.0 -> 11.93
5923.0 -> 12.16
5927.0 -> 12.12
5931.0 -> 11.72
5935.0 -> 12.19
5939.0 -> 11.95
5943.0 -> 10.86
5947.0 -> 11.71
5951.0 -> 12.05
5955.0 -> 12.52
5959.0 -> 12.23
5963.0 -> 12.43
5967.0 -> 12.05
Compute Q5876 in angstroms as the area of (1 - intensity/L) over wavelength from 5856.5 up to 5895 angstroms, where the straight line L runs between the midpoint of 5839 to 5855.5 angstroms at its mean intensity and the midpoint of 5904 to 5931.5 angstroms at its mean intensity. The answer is 2.97 angstroms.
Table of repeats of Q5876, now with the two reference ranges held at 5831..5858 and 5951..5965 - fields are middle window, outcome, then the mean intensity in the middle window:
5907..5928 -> 0.73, 11.9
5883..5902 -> 3.99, 9.68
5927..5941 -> 0.38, 12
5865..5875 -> 0.21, 12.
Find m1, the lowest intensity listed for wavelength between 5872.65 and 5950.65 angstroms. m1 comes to 8.172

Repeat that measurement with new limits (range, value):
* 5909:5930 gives 11.18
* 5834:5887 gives 10.06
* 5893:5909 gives 9.247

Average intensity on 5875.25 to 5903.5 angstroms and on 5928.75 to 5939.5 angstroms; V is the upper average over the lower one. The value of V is 1.14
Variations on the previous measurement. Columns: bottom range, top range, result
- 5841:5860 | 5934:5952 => 0.96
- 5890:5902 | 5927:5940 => 1.28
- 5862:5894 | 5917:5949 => 1.06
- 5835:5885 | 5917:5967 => 0.99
